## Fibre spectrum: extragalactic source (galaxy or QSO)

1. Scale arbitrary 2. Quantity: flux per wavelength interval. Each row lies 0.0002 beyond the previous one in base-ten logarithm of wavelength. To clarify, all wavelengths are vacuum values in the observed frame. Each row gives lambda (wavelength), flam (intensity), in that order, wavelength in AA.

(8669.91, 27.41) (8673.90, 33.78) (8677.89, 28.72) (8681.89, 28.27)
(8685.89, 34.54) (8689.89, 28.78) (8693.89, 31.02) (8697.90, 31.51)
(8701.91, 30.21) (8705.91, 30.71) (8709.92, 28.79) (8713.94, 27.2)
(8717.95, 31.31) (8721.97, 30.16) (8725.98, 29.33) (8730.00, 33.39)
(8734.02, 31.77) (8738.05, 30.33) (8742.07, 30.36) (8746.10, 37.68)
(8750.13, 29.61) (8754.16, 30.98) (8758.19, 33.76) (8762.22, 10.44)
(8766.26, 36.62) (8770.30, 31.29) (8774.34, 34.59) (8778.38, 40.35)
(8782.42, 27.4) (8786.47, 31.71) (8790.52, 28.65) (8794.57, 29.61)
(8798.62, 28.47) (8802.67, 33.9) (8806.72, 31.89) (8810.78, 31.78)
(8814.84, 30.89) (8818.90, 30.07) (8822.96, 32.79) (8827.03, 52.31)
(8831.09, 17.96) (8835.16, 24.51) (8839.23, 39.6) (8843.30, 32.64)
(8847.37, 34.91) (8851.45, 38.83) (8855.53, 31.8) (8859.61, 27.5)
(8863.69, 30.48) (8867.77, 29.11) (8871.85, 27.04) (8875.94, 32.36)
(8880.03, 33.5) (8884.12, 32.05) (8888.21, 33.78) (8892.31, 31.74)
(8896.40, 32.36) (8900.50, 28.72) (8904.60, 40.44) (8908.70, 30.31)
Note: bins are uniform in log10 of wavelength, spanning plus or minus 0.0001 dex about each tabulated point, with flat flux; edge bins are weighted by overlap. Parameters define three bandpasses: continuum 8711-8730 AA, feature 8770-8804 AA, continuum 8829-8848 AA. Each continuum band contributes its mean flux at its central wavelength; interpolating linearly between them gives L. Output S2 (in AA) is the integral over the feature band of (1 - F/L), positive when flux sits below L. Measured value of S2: -2.3 AA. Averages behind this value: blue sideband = 29.9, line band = 31.8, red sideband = 29.6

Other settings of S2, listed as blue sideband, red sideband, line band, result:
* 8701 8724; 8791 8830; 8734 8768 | 1.0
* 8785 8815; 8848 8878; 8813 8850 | -2.3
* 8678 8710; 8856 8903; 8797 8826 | -1.3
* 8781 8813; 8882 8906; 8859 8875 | 1.7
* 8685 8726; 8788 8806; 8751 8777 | 0.4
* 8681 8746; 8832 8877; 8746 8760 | -0.7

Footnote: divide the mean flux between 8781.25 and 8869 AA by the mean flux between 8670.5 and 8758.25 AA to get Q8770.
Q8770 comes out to 1.03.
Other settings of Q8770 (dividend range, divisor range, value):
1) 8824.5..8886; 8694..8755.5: 1.05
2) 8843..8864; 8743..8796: 1.06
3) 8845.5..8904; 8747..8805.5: 1.04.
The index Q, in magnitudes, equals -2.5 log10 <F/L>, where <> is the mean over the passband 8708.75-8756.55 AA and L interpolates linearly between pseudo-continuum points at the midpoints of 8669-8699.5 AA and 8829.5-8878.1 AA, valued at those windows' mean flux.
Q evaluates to -0.01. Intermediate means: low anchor 30.6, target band 31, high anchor 30.7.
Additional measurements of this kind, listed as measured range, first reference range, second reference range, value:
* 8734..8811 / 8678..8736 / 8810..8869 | 0.013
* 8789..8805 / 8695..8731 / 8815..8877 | 0.040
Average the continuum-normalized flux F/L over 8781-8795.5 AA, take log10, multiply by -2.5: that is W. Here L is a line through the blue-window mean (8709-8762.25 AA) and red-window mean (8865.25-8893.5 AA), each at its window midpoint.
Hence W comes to 0.049 mag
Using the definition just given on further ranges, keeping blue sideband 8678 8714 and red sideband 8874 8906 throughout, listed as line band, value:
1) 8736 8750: -0.05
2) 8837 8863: -0.05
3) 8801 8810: -0.03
